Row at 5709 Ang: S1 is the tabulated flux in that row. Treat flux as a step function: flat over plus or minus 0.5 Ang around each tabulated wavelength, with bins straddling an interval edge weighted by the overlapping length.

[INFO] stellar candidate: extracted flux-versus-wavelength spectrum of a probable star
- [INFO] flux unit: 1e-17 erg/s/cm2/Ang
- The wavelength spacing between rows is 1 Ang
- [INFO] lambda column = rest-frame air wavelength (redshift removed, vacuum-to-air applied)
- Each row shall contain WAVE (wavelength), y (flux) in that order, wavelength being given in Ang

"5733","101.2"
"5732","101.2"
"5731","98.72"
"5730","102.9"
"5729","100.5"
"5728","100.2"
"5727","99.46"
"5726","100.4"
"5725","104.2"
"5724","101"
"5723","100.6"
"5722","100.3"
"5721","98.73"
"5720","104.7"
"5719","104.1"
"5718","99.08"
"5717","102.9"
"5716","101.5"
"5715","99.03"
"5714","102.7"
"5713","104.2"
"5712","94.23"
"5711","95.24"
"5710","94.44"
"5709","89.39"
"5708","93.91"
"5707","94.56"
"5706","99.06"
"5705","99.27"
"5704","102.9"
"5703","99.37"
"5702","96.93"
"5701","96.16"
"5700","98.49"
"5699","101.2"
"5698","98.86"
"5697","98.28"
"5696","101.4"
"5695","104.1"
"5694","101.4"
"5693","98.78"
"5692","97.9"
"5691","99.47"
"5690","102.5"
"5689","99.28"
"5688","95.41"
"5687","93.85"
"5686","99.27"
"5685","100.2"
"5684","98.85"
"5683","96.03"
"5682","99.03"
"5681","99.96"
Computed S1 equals 89.39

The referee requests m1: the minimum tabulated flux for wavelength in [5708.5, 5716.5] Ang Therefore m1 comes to 89.39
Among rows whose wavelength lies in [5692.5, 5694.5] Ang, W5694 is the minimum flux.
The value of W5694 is 98.78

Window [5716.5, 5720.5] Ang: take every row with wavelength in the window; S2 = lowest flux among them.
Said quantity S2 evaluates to 99.08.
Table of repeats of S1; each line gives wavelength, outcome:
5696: 101.4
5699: 101.2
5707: 94.56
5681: 99.96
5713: 104.2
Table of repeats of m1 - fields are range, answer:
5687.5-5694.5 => 95.41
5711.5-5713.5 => 94.23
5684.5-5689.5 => 93.85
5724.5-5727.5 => 99.46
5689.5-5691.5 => 99.47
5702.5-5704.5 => 99.37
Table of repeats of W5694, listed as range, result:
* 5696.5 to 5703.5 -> 96.16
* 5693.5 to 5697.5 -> 98.28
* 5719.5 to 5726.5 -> 98.73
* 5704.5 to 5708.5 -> 93.91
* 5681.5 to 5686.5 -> 96.03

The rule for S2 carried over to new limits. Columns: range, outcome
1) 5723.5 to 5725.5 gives 101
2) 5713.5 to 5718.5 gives 99.03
